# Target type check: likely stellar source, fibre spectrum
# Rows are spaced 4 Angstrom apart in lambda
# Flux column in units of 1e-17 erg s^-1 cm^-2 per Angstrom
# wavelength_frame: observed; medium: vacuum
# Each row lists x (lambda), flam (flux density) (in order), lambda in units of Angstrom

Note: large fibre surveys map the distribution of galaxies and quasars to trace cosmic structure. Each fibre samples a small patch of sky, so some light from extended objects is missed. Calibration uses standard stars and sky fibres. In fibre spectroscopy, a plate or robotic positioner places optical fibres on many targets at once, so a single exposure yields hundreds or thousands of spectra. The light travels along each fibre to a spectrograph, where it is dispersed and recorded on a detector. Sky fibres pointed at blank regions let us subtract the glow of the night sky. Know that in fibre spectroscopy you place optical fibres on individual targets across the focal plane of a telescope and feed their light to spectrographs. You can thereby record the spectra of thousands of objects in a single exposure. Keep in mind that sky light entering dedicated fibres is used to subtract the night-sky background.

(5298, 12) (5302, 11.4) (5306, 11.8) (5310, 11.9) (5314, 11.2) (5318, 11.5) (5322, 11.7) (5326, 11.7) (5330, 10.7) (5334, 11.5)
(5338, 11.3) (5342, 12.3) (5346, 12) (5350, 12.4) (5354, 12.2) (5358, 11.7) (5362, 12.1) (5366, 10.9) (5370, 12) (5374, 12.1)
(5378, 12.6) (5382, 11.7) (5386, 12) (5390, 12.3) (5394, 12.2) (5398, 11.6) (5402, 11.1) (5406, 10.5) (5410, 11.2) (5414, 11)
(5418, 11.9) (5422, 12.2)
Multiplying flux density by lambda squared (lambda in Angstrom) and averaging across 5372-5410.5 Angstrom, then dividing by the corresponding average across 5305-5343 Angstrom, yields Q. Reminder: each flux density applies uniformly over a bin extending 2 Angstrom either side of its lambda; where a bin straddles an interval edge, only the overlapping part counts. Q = 1.0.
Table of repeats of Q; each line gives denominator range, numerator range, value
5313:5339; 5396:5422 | 1.02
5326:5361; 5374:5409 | 1.02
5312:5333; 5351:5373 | 1.06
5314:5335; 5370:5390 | 1.09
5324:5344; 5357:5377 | 1.04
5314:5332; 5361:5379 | 1.06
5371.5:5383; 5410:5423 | 0.97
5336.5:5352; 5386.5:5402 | 1.01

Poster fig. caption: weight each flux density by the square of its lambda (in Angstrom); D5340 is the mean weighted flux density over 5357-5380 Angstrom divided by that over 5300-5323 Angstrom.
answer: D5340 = 1.1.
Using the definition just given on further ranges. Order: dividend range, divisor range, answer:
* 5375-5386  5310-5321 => 1.08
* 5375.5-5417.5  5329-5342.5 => 1.04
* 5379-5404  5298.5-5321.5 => 1.05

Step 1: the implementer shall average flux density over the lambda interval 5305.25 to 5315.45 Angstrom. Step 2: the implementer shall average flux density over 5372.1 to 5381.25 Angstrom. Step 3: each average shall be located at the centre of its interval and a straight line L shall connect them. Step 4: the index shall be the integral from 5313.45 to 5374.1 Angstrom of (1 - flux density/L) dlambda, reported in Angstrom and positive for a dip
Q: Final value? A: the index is 1.3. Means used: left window 11.6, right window 12.3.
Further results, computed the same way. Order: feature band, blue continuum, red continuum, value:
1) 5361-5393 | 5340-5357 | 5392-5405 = -0.4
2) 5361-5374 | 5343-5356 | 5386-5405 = 0.4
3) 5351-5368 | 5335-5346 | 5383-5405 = 0.0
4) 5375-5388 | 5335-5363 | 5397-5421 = -0.6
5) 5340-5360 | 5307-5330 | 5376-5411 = -0.9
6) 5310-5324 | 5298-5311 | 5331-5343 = 0.2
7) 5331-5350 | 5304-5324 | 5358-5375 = -0.2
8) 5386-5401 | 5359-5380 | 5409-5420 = -0.4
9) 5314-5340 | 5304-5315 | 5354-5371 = 0.7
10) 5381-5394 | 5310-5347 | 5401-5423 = -0.8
